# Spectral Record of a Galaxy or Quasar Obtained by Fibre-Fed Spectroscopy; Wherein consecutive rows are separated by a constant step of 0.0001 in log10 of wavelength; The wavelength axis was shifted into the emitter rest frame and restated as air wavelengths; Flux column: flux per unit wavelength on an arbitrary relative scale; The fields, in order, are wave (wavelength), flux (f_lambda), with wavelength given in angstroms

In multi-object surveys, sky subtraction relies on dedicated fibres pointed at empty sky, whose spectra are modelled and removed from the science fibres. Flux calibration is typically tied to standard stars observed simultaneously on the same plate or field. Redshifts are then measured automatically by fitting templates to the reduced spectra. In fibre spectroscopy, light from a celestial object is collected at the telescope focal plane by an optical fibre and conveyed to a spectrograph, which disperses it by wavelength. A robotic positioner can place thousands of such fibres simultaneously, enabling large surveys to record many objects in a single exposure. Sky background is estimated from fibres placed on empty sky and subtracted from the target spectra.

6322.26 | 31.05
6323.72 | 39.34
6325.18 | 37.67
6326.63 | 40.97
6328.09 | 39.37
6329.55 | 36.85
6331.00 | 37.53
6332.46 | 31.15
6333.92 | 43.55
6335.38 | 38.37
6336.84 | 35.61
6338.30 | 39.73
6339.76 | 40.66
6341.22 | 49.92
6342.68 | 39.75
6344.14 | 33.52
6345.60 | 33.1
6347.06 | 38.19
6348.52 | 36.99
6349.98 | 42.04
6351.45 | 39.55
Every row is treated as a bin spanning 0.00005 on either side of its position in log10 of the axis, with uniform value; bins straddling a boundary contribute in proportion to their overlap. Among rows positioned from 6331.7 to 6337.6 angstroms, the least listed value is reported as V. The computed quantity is 31.15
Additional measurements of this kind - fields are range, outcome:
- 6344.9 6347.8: 33.1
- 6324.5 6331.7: 36.85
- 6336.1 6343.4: 35.61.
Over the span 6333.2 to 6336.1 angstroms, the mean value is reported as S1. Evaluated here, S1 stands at 40.9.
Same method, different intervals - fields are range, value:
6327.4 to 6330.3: 38.2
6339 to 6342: 45.1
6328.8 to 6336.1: 37.5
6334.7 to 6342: 40.9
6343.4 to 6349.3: 35.6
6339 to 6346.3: 39.4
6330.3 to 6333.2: 34.3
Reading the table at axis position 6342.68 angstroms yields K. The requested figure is 39.75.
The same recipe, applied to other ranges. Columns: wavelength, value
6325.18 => 37.67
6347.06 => 38.19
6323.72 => 39.34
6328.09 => 39.37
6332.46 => 31.15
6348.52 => 36.99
